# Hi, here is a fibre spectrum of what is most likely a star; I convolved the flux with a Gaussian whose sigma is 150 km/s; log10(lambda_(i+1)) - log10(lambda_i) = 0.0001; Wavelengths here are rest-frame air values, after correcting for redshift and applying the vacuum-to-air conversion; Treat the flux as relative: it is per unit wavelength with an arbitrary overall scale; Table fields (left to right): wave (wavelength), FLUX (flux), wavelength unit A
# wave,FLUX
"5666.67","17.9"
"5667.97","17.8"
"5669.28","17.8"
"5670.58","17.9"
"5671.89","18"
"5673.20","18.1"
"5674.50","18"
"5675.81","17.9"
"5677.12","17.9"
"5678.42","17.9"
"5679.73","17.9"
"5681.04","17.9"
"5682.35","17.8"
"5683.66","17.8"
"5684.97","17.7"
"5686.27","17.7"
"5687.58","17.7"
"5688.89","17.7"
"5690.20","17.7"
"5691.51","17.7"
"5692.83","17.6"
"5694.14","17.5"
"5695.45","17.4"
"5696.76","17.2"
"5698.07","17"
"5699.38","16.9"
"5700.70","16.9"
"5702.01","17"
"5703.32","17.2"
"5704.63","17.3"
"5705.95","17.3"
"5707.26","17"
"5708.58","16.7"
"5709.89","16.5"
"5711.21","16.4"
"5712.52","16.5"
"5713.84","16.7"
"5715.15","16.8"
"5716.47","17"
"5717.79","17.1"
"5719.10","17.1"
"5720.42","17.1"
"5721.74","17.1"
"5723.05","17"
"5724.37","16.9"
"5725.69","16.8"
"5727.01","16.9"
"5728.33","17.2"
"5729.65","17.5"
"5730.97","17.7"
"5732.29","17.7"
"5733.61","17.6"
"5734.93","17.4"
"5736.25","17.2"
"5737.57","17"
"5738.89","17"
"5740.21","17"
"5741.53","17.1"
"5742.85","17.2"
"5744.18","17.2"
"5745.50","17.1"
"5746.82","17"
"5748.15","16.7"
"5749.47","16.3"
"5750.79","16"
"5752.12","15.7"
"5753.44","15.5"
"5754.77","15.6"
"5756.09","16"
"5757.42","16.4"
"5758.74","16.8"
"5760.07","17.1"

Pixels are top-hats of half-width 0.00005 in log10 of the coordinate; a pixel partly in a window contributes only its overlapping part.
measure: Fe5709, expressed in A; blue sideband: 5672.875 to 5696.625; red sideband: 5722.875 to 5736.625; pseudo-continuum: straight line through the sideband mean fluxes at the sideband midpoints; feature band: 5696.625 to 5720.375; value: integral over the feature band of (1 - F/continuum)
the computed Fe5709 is 0.78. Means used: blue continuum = 17.8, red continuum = 17.3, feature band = 16.9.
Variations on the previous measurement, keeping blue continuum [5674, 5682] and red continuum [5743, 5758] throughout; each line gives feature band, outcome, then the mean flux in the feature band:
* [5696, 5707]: 0.2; 17.1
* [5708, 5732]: 0.1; 17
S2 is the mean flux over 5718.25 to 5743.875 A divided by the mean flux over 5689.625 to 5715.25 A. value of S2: 1.01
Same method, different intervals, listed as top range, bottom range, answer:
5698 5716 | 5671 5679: 0.94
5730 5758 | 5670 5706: 0.95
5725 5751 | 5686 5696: 0.97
